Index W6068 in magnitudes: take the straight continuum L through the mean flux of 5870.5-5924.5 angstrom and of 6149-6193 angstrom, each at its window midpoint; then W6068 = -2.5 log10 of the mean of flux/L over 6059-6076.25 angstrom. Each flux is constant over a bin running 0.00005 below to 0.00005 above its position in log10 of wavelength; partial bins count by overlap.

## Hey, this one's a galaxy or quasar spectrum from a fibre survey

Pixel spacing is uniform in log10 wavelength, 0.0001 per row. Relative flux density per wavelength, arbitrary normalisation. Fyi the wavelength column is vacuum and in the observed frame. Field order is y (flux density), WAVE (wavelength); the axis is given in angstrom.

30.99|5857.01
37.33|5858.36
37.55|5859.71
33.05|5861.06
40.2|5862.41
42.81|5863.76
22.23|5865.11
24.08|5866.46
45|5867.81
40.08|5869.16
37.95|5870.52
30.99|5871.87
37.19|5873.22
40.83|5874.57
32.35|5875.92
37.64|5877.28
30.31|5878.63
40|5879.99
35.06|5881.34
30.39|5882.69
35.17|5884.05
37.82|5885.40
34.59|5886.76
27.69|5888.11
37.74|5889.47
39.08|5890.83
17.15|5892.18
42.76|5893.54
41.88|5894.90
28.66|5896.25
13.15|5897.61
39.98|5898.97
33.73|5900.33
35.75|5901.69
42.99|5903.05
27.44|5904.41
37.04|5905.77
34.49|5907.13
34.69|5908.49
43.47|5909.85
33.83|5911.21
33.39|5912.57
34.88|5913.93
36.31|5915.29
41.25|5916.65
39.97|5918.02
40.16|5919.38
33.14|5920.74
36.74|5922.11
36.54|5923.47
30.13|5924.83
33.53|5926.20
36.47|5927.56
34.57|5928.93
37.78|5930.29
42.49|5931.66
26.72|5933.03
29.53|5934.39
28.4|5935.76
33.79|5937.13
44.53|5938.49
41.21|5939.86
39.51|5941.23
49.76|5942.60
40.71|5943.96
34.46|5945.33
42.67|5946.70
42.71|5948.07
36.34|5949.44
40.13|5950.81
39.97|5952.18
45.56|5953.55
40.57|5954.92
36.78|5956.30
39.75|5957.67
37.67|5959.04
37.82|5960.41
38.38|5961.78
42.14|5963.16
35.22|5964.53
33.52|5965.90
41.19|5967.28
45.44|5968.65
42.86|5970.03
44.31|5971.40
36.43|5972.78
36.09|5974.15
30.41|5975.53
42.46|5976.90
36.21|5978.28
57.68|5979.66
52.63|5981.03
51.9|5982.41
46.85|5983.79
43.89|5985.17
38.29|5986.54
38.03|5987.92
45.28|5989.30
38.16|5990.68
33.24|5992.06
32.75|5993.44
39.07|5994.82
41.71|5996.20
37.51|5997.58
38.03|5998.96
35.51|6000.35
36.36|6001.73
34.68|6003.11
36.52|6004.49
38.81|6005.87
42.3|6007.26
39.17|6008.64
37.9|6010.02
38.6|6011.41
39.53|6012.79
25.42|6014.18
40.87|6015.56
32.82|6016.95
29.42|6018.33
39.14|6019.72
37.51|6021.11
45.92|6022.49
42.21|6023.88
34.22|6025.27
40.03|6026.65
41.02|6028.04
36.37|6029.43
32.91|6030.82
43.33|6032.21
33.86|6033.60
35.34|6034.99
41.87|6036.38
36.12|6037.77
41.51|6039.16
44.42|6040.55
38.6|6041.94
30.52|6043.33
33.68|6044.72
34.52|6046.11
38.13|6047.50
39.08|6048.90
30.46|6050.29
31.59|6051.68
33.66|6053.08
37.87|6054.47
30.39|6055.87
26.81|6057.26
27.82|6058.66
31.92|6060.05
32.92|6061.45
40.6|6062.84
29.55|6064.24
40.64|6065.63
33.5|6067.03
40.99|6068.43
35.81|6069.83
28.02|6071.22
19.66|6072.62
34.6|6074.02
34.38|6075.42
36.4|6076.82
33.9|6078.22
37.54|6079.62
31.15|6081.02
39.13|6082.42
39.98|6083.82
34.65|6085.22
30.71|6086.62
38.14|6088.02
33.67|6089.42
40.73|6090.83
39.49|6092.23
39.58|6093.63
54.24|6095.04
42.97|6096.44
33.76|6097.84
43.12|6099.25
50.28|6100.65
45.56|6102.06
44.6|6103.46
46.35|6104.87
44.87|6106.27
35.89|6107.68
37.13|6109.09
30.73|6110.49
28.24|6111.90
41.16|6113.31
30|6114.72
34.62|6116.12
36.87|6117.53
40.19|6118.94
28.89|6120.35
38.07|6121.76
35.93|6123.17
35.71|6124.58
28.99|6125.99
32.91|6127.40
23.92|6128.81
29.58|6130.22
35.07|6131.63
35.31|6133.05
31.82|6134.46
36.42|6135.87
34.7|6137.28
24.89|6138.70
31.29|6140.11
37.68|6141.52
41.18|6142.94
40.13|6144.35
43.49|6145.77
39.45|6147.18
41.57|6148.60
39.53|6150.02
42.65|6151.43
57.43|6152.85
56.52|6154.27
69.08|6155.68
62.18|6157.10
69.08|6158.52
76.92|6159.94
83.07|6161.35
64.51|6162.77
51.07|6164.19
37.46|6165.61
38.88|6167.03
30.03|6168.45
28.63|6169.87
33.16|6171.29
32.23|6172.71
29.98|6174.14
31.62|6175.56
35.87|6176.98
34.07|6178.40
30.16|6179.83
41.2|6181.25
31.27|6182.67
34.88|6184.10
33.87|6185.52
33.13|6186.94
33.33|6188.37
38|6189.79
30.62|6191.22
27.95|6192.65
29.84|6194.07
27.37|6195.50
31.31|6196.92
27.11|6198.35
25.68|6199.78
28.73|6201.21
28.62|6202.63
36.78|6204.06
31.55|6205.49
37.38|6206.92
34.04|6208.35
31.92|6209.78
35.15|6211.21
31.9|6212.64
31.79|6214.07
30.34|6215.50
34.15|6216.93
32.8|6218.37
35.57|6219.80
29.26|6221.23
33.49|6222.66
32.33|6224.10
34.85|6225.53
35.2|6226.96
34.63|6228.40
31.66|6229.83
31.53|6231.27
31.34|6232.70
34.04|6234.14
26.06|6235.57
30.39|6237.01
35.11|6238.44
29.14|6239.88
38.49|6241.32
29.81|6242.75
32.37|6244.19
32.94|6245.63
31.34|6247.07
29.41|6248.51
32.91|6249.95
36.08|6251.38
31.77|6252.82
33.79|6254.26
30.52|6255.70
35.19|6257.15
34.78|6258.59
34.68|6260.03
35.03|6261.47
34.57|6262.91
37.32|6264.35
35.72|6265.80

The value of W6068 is 0.20 mag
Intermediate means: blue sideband 35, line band 33.5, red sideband 43.3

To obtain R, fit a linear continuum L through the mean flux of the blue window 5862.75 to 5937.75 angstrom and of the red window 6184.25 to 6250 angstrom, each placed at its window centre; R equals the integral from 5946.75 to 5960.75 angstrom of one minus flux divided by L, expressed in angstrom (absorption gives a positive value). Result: -2.3 angstrom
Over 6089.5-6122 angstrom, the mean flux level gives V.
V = 39.3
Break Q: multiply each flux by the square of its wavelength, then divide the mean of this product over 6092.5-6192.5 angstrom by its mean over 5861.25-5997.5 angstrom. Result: 1.14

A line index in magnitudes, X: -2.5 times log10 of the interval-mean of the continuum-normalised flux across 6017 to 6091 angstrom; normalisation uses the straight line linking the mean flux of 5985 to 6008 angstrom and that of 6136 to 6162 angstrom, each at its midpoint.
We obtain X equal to 0.19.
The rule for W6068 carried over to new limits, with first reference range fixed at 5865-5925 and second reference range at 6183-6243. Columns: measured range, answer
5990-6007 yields -0.09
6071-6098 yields -0.09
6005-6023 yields -0.11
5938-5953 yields -0.19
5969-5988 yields -0.25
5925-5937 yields 0.04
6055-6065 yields 0.06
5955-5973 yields -0.15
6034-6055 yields -0.09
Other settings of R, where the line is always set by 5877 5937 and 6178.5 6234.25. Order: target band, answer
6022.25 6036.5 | -2.01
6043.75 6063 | 0.15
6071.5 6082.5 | 0.18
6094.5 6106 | -4.08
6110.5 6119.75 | -0.47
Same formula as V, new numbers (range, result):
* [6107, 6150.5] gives 34.9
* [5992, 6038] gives 37.4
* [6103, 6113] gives 38.2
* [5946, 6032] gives 39.3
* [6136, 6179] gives 44.5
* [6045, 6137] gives 35.7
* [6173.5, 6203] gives 31.7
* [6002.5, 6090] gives 35.8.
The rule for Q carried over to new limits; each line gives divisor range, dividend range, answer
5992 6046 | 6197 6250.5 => 0.92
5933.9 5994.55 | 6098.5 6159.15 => 1.05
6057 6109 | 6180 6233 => 0.91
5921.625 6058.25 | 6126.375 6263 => 1.02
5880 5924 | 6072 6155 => 1.15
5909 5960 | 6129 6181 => 1.21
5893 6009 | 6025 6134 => 0.99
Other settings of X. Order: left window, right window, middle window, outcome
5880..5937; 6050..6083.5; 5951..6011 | -0.17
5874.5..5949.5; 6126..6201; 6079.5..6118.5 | -0.02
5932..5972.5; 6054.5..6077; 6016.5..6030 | -0.08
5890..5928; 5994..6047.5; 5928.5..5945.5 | -0.05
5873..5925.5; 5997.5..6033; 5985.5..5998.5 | -0.04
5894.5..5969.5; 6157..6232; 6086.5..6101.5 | -0.12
